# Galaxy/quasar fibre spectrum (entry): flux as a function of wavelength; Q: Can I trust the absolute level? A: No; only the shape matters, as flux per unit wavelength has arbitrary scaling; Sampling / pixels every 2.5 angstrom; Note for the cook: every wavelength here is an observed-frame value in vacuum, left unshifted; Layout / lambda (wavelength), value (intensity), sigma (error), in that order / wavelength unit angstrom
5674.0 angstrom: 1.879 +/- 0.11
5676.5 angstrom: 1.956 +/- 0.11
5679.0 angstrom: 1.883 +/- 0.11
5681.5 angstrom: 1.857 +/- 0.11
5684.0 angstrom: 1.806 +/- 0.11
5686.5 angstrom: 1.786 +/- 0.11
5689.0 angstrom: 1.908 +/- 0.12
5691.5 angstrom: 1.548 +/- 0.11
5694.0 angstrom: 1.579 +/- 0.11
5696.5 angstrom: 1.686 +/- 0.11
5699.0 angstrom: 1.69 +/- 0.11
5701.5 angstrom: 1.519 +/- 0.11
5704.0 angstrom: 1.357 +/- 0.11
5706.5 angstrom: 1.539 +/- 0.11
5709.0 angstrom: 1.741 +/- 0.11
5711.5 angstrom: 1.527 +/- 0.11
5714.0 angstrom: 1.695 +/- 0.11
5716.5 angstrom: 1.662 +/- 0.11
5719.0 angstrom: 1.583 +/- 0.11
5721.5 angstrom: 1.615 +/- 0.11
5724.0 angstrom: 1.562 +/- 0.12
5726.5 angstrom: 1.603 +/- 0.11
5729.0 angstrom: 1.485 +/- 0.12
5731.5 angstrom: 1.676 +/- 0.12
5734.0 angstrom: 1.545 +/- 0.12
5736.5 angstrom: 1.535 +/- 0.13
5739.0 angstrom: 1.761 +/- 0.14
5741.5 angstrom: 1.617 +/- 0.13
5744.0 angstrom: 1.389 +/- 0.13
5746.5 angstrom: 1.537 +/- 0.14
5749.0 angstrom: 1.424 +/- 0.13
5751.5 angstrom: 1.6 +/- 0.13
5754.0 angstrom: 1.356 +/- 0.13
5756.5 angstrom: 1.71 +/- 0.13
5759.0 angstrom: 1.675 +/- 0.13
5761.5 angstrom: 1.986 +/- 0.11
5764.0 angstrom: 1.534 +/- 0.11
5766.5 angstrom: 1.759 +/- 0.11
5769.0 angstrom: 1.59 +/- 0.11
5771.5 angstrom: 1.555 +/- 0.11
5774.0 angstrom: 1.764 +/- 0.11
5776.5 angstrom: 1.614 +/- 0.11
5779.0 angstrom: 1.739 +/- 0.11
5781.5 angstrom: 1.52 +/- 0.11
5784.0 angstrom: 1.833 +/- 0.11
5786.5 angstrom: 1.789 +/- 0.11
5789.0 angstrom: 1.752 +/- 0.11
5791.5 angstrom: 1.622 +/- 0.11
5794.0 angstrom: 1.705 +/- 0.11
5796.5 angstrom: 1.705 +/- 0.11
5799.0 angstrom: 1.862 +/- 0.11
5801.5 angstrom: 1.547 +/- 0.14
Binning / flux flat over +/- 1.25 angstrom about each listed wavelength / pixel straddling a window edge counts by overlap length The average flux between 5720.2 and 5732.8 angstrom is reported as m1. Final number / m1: 1.59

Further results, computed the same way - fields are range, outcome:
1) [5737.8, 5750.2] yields 1.55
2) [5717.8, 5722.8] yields 1.6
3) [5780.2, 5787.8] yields 1.71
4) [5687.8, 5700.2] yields 1.68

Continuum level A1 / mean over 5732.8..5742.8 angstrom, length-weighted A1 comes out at 1.61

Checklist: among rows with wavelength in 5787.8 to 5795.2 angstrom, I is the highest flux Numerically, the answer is 1.752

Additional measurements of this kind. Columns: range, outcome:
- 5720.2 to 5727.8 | 1.615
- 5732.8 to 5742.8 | 1.761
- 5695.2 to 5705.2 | 1.69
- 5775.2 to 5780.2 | 1.739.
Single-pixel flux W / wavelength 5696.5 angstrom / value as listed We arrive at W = 1.686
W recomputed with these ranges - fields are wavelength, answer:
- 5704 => 1.357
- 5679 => 1.883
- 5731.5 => 1.676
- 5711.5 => 1.527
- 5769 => 1.59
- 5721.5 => 1.615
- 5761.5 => 1.986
